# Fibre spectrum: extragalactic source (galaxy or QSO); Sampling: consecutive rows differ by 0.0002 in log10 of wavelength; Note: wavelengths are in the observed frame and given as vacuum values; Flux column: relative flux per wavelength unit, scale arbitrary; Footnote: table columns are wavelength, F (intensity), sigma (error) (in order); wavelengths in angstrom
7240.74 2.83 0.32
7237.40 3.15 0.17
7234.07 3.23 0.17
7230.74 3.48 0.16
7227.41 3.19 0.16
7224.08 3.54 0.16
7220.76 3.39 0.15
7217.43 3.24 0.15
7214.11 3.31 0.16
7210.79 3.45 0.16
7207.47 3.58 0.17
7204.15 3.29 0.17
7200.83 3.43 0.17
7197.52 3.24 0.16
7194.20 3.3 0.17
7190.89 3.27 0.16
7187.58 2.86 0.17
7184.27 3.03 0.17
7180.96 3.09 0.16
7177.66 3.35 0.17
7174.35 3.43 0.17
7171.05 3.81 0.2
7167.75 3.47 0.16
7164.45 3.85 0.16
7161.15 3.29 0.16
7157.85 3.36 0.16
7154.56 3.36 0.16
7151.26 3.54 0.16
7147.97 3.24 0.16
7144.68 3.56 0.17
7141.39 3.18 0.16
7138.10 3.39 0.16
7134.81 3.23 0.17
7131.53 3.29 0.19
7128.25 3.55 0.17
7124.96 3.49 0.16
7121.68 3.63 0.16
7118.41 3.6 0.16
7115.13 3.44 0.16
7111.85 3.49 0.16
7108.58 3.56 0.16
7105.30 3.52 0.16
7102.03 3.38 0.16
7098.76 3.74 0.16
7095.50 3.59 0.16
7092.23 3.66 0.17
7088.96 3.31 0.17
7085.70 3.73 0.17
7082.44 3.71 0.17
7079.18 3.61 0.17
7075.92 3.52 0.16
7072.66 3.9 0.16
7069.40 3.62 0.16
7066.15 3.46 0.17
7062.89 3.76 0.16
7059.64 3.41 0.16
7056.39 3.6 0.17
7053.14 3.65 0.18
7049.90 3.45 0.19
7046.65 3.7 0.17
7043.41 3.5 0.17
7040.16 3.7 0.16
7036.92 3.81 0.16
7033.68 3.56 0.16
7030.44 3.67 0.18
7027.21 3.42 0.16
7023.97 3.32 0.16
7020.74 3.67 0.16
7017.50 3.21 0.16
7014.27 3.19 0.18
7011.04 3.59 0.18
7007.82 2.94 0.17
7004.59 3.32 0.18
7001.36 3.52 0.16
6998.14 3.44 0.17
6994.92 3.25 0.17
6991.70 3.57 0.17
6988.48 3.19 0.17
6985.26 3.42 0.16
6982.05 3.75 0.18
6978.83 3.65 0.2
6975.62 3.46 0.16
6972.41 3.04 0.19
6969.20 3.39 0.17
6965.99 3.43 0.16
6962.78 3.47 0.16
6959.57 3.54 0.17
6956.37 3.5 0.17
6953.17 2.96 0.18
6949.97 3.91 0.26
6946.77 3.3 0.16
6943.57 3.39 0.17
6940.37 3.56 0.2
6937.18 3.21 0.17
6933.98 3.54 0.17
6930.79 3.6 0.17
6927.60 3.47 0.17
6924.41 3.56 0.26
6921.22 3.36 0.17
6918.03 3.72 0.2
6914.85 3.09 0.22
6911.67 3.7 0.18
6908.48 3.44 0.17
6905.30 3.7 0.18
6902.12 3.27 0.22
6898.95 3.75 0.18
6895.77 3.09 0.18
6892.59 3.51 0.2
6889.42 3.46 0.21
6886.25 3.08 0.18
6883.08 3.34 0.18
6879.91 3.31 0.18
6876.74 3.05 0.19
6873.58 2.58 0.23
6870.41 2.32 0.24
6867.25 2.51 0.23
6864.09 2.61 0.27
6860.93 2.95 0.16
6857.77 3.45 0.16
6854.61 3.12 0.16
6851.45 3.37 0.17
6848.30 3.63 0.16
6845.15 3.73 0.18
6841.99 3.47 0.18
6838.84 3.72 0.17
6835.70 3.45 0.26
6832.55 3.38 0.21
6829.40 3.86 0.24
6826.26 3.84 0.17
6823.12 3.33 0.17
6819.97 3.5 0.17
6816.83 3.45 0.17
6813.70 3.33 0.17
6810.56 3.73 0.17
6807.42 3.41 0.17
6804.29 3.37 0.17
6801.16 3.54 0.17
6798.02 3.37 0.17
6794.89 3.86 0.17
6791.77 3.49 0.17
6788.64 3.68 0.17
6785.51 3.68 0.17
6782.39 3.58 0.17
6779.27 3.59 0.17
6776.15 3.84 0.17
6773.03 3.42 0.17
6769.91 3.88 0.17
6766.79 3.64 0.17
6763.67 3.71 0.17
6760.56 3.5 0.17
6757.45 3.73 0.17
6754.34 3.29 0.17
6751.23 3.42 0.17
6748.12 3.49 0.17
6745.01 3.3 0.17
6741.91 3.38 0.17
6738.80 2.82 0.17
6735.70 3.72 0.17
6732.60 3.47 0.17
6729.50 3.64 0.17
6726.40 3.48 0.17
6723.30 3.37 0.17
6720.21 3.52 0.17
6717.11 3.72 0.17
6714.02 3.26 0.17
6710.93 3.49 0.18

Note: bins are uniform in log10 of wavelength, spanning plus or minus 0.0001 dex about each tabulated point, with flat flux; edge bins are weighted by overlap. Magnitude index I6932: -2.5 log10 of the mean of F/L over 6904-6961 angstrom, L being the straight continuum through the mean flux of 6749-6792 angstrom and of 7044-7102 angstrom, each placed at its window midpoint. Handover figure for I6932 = 0.04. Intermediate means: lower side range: 3.61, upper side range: 3.6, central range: 3.47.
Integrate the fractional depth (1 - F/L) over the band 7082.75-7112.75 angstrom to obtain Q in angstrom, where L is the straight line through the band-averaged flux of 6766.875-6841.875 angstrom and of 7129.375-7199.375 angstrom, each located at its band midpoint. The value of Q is -1.6 angstrom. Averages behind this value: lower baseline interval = 3.58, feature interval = 3.56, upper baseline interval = 3.34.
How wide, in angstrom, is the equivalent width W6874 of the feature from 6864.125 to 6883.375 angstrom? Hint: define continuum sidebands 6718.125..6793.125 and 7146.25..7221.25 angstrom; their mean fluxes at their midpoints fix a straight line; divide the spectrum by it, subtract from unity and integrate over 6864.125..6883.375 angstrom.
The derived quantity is 3.76 angstrom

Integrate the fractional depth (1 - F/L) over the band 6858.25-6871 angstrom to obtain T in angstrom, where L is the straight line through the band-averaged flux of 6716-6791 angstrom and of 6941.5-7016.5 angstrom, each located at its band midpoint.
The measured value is 2.9 angstrom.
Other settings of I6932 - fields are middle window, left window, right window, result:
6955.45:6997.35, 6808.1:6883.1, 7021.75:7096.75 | 0.013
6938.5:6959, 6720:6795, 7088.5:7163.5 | 0.017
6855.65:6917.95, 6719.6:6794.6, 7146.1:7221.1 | 0.096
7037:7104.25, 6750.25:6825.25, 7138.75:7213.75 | -0.058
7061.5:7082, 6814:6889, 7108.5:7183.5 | -0.078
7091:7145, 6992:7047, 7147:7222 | -0.028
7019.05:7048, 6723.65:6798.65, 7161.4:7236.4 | -0.052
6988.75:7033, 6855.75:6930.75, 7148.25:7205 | -0.034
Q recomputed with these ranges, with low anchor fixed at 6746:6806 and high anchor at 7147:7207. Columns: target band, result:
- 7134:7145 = 0.2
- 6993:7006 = 0.2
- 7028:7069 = -2.1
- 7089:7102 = -0.7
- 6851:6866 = 2.0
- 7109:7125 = -0.7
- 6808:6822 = 0.3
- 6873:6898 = 2.1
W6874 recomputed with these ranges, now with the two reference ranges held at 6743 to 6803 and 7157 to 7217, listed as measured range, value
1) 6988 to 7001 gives 0.2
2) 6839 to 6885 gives 5.3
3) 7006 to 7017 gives 0.7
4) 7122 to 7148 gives 0.0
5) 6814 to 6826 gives 0.3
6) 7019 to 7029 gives -0.1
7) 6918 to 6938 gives 0.0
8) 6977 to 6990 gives -0.2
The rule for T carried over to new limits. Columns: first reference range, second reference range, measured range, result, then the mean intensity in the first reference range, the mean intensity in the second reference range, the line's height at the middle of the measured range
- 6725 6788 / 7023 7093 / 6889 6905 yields 0.6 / 3.53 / 3.6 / 3.56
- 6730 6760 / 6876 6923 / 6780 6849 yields -3.2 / 3.41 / 3.4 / 3.41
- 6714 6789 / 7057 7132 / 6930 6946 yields 0.5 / 3.53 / 3.57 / 3.55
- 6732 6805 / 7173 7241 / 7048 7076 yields -2.0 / 3.54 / 3.28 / 3.36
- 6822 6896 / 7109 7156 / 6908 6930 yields -1.2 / 3.26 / 3.43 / 3.3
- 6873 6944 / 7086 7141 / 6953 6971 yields 0.0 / 3.39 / 3.49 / 3.42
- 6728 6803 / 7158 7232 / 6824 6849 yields -0.8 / 3.54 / 3.36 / 3.51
